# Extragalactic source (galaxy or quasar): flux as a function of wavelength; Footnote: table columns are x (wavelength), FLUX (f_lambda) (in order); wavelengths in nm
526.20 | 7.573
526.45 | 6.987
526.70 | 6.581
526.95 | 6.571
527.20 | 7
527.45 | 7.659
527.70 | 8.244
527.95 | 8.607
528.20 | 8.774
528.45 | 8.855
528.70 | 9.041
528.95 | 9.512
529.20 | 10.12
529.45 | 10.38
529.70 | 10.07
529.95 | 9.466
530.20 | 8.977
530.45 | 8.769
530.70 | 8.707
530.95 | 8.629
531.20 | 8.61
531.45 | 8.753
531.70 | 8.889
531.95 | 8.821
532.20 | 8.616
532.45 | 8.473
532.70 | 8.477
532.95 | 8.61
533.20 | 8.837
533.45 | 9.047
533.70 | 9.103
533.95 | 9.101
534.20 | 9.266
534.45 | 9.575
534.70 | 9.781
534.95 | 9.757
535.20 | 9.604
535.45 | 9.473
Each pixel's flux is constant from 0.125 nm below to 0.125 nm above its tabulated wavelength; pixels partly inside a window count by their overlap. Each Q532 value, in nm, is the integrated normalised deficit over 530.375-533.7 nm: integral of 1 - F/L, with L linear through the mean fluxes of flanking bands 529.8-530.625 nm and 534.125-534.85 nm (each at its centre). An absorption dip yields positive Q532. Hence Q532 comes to 0.20 nm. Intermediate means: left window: 9.08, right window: 9.57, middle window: 8.72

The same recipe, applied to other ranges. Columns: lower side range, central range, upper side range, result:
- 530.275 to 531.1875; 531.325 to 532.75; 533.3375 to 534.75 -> 0.04 nm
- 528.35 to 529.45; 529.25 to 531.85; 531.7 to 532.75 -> -0.02 nm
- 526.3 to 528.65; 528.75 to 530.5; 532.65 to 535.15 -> -0.30 nm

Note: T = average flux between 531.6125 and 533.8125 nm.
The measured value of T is 8.76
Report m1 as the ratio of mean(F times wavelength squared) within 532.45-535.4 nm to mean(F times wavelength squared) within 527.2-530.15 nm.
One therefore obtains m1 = 1.03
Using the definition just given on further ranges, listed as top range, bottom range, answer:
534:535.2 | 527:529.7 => 1.11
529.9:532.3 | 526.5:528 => 1.21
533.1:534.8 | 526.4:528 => 1.29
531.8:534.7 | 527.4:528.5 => 1.08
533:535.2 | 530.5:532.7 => 1.08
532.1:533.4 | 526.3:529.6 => 1.05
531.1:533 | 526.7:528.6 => 1.12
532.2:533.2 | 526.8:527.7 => 1.21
